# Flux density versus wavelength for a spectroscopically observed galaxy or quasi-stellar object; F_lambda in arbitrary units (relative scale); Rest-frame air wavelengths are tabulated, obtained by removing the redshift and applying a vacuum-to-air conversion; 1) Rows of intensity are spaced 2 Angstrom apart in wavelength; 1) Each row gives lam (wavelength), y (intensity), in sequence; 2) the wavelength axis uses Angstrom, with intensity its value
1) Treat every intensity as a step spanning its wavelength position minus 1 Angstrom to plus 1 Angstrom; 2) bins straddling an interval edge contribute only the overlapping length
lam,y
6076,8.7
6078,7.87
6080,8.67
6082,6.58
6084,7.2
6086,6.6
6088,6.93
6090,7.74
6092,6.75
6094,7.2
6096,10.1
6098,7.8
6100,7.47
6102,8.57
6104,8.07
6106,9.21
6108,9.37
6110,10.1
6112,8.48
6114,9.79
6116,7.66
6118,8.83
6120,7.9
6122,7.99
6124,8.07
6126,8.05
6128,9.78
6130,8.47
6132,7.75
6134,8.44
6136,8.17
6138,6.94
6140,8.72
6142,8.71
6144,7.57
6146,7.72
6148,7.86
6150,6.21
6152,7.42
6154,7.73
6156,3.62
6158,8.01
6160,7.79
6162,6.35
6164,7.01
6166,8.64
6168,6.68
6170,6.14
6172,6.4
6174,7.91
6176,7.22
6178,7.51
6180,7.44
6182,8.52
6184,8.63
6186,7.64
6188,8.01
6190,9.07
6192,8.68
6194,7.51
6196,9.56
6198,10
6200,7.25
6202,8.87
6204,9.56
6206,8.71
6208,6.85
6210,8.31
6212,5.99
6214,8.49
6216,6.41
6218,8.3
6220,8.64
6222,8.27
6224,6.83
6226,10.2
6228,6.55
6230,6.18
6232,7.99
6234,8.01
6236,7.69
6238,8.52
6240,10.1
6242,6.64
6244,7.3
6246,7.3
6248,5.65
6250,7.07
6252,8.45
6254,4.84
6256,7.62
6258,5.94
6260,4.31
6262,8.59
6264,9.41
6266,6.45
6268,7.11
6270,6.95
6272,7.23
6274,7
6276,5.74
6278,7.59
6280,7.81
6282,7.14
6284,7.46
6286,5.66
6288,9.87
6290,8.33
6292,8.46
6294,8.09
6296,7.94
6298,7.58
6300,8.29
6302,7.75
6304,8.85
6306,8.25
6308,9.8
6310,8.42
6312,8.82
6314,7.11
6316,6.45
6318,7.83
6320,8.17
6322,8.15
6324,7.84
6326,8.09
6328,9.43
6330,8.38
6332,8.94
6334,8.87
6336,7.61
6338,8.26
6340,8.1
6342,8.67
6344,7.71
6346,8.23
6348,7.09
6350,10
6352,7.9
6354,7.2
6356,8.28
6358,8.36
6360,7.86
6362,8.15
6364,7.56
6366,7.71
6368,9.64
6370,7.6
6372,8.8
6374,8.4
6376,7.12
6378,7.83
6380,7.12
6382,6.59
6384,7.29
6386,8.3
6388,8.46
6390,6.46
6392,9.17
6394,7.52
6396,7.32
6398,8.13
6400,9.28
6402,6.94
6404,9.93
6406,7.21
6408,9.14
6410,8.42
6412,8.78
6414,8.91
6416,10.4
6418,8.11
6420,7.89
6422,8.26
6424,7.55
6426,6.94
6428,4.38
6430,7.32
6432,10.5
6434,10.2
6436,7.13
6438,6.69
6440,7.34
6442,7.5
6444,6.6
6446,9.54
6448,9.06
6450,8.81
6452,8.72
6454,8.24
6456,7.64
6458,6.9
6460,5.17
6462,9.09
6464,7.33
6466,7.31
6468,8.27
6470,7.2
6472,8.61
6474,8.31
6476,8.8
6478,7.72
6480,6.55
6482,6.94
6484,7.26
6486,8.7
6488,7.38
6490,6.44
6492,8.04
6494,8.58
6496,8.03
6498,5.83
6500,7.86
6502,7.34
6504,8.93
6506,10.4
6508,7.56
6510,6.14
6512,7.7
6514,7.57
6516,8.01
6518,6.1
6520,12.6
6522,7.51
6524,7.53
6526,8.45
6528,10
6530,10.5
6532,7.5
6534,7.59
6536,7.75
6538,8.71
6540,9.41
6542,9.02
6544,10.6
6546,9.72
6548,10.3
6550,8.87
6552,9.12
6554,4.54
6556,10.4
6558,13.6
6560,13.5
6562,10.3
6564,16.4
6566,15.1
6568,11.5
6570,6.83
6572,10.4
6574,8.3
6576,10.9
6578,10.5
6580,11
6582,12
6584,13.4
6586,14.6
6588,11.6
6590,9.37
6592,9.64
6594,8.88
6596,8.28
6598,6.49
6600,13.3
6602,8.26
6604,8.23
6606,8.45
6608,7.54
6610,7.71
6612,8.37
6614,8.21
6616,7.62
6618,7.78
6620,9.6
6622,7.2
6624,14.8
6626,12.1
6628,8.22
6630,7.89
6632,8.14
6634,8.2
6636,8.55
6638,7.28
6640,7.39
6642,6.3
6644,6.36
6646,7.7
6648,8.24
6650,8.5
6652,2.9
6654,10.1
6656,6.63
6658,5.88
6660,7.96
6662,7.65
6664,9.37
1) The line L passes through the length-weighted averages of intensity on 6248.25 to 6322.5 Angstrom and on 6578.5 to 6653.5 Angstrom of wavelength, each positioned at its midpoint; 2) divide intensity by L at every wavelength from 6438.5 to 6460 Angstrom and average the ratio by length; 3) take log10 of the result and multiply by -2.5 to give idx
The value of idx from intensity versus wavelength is 0.05 mag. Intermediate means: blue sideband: 7.56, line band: 7.87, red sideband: 8.94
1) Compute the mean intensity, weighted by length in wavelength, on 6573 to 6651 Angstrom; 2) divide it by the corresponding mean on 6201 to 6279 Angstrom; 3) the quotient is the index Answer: 1.22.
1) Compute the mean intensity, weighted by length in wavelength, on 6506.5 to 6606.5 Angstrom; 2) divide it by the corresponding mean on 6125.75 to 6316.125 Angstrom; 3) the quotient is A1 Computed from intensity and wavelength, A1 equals 1.3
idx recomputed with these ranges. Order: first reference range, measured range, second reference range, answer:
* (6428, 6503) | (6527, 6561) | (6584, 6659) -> -0.16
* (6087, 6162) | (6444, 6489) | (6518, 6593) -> 0.23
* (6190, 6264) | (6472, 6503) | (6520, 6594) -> 0.26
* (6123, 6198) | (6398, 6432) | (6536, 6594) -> 0.17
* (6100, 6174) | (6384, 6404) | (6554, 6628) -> 0.15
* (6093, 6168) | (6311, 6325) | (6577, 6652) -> 0.09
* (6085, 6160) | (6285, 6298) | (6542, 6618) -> 0.10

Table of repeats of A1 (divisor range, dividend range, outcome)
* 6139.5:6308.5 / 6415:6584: 1.13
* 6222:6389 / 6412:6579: 1.10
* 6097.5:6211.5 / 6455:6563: 1.04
